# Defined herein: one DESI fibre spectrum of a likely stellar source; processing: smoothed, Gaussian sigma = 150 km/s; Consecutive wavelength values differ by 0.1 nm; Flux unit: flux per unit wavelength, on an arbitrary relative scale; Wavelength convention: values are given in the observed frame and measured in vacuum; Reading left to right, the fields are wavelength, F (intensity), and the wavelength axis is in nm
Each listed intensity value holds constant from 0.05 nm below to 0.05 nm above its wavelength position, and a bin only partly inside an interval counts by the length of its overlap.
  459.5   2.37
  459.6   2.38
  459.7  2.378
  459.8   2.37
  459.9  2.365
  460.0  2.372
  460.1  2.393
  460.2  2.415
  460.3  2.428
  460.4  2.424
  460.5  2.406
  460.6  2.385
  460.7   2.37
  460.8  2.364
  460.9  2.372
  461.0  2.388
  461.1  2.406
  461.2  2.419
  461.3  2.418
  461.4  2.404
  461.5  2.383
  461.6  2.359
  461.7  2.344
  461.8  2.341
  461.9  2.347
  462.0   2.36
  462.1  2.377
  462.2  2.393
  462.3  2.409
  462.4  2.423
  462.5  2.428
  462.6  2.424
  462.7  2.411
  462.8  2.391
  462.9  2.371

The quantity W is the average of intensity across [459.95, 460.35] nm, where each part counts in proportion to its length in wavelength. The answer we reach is 2.4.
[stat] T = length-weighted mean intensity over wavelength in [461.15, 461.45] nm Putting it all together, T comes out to 2.41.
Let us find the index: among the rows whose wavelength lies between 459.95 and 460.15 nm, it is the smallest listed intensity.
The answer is 2.372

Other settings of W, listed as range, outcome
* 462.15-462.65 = 2.42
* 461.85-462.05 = 2.35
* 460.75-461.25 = 2.39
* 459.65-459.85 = 2.37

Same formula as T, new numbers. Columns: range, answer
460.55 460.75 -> 2.38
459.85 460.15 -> 2.38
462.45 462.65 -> 2.43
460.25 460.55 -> 2.42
